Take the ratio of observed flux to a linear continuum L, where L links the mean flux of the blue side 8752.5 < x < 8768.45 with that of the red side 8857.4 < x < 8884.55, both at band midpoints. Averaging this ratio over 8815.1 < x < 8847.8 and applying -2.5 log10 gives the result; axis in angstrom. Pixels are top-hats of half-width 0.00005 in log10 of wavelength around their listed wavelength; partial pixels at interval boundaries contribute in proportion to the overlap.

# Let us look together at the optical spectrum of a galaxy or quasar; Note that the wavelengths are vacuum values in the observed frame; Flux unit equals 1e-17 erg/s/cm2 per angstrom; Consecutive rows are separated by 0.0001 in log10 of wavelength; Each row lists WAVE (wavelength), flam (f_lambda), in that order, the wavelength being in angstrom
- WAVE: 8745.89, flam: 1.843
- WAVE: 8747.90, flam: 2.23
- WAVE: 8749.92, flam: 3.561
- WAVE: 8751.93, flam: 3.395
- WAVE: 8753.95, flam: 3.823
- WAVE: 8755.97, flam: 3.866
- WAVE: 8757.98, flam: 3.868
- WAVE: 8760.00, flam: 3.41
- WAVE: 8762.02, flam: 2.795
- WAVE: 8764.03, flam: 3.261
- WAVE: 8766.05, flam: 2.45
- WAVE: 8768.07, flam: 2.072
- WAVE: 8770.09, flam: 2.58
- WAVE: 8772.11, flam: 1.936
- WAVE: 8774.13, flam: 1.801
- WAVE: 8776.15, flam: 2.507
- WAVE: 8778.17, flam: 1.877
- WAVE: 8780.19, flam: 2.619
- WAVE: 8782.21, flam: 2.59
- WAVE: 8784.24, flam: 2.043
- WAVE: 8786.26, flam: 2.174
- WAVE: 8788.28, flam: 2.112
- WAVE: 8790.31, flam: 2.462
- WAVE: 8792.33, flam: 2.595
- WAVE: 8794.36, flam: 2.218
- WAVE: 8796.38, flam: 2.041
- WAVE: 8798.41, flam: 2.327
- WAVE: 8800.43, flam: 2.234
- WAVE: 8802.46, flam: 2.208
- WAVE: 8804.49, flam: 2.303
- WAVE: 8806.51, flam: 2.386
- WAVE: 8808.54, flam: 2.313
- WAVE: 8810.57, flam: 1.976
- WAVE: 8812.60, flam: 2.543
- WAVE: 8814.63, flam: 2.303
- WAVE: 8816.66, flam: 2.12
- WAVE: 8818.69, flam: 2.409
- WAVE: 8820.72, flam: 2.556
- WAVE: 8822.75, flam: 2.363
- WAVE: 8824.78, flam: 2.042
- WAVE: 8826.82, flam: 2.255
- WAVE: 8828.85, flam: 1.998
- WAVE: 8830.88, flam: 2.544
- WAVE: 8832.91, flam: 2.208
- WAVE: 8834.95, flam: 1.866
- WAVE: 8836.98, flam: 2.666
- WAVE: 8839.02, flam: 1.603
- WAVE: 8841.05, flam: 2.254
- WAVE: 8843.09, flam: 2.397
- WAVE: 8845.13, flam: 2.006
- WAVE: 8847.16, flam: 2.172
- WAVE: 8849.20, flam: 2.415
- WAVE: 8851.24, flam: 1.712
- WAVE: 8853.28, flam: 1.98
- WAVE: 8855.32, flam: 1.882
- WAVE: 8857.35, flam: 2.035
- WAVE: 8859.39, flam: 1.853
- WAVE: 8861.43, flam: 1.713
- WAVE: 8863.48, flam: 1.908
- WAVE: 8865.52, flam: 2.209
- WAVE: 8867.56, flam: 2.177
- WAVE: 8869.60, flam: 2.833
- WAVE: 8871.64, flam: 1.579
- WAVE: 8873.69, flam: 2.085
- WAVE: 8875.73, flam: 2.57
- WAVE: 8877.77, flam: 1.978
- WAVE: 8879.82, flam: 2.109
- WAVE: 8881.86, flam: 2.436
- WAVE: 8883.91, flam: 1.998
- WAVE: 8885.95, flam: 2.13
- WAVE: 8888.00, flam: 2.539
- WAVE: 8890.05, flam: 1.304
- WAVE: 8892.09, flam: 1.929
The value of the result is 0.14 mag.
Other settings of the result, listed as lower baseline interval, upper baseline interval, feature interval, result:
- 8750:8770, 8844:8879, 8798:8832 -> 0.13 mag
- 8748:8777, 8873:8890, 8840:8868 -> 0.15 mag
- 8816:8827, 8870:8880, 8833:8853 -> 0.05 mag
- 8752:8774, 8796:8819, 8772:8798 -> 0.17 mag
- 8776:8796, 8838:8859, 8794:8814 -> -0.01 mag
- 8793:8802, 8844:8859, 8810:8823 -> -0.09 mag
